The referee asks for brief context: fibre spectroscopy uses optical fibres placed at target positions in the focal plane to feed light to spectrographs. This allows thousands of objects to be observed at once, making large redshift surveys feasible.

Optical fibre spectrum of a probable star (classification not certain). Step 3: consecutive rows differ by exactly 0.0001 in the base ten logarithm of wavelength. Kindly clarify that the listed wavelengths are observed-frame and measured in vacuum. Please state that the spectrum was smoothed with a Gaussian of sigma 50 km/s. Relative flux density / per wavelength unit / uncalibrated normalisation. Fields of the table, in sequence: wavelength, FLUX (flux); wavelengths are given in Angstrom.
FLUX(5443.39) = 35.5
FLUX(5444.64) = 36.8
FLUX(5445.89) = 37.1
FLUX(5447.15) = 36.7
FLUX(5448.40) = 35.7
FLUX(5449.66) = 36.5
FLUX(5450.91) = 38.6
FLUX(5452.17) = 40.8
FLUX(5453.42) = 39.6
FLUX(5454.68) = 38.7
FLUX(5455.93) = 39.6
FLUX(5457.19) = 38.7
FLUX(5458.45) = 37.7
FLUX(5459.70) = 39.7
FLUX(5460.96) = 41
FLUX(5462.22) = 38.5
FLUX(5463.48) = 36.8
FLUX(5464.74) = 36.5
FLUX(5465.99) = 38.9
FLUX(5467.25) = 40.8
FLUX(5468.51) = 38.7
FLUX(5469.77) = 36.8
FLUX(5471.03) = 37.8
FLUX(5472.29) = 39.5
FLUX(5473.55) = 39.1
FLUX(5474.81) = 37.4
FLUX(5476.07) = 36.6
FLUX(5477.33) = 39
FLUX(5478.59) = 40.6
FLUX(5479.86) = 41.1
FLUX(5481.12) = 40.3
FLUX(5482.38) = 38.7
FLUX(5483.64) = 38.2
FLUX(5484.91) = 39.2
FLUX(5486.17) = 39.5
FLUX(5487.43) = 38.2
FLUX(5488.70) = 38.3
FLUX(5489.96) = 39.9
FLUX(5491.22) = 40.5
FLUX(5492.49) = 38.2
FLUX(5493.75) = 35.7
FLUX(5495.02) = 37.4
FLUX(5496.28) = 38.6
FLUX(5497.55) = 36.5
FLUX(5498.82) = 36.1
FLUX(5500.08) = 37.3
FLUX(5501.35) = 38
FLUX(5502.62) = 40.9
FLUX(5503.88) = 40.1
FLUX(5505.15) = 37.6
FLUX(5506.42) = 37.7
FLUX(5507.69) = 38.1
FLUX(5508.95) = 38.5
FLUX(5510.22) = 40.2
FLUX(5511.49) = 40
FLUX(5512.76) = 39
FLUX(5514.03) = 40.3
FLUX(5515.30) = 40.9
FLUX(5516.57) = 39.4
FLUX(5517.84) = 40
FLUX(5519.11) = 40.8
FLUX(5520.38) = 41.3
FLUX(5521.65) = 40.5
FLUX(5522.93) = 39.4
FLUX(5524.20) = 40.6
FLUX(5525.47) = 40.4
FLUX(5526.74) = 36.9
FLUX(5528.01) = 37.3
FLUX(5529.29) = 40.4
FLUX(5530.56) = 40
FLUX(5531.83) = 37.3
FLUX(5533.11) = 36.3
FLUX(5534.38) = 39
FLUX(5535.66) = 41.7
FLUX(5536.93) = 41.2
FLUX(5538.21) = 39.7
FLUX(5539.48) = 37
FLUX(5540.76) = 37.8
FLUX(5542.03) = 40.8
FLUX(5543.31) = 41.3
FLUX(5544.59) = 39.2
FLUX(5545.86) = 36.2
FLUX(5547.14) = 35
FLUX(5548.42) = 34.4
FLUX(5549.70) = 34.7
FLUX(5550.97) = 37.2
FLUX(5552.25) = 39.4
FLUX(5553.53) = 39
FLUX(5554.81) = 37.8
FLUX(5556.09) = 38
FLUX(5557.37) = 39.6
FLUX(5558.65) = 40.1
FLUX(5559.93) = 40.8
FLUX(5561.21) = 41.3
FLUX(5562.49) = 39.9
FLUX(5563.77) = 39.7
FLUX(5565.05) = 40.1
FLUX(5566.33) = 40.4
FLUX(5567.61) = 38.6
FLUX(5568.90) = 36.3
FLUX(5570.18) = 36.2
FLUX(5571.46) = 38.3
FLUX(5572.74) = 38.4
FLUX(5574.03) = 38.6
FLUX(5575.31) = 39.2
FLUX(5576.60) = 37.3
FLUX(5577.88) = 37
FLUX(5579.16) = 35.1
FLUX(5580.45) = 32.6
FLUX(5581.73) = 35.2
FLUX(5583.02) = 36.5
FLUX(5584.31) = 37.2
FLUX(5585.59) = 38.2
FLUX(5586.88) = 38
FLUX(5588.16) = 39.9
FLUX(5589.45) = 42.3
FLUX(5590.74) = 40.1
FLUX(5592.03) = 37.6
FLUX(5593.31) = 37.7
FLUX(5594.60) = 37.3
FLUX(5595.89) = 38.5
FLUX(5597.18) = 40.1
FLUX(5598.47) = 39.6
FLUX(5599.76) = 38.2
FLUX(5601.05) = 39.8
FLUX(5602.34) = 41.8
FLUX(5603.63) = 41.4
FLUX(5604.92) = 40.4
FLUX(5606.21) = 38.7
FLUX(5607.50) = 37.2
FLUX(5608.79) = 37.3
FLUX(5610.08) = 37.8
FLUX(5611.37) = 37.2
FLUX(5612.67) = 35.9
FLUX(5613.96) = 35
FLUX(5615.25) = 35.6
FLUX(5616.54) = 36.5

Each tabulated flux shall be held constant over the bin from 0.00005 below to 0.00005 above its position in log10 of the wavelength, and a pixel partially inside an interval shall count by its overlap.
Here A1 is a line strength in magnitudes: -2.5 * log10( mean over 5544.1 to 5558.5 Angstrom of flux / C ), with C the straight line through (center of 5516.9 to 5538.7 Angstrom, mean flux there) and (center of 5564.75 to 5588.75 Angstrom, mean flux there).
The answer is 0.03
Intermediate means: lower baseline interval 39.6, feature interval 37.4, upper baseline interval 37.5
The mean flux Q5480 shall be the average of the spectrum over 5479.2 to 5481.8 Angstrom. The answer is 40.6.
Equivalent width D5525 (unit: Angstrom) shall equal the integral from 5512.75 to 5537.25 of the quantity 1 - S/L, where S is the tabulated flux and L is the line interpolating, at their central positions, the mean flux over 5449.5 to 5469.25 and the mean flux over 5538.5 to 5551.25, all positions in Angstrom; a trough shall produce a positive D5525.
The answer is -1.2 Angstrom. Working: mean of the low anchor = 38.9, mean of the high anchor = 37.4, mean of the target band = 39.6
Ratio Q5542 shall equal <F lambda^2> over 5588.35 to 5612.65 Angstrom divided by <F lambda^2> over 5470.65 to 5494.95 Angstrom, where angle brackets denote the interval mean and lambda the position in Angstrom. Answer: 1.05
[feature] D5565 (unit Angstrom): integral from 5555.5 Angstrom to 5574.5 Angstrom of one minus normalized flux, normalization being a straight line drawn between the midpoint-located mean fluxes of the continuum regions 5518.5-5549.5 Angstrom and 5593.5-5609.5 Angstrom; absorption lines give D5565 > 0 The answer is 0.0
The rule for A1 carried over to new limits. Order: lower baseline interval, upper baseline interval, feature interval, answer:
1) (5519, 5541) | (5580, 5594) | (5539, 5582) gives 0.01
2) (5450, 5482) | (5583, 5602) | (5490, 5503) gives 0.03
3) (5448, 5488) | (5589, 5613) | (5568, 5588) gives 0.05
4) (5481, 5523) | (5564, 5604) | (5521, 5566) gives -0.01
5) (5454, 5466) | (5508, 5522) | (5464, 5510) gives 0.02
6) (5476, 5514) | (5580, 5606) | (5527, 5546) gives -0.01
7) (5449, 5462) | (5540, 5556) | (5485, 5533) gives -0.02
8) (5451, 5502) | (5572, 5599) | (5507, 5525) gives -0.04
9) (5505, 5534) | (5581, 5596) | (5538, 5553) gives 0.03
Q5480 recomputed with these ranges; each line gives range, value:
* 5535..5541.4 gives 39.5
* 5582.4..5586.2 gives 37.3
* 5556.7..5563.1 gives 40.3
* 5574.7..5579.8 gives 37.2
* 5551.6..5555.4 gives 38.7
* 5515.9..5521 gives 40.4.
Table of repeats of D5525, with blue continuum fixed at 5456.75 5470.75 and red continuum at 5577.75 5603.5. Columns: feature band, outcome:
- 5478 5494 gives -0.3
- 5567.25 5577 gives 0.1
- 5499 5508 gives 0.0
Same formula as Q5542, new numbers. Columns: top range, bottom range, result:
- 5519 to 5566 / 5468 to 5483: 1.03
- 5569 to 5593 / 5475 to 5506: 1.01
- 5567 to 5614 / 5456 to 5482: 1.03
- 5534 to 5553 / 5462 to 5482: 1.02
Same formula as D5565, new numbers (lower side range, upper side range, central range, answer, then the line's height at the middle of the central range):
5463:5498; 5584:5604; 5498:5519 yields -0.17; 38.7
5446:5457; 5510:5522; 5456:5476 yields 0.09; 38.7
